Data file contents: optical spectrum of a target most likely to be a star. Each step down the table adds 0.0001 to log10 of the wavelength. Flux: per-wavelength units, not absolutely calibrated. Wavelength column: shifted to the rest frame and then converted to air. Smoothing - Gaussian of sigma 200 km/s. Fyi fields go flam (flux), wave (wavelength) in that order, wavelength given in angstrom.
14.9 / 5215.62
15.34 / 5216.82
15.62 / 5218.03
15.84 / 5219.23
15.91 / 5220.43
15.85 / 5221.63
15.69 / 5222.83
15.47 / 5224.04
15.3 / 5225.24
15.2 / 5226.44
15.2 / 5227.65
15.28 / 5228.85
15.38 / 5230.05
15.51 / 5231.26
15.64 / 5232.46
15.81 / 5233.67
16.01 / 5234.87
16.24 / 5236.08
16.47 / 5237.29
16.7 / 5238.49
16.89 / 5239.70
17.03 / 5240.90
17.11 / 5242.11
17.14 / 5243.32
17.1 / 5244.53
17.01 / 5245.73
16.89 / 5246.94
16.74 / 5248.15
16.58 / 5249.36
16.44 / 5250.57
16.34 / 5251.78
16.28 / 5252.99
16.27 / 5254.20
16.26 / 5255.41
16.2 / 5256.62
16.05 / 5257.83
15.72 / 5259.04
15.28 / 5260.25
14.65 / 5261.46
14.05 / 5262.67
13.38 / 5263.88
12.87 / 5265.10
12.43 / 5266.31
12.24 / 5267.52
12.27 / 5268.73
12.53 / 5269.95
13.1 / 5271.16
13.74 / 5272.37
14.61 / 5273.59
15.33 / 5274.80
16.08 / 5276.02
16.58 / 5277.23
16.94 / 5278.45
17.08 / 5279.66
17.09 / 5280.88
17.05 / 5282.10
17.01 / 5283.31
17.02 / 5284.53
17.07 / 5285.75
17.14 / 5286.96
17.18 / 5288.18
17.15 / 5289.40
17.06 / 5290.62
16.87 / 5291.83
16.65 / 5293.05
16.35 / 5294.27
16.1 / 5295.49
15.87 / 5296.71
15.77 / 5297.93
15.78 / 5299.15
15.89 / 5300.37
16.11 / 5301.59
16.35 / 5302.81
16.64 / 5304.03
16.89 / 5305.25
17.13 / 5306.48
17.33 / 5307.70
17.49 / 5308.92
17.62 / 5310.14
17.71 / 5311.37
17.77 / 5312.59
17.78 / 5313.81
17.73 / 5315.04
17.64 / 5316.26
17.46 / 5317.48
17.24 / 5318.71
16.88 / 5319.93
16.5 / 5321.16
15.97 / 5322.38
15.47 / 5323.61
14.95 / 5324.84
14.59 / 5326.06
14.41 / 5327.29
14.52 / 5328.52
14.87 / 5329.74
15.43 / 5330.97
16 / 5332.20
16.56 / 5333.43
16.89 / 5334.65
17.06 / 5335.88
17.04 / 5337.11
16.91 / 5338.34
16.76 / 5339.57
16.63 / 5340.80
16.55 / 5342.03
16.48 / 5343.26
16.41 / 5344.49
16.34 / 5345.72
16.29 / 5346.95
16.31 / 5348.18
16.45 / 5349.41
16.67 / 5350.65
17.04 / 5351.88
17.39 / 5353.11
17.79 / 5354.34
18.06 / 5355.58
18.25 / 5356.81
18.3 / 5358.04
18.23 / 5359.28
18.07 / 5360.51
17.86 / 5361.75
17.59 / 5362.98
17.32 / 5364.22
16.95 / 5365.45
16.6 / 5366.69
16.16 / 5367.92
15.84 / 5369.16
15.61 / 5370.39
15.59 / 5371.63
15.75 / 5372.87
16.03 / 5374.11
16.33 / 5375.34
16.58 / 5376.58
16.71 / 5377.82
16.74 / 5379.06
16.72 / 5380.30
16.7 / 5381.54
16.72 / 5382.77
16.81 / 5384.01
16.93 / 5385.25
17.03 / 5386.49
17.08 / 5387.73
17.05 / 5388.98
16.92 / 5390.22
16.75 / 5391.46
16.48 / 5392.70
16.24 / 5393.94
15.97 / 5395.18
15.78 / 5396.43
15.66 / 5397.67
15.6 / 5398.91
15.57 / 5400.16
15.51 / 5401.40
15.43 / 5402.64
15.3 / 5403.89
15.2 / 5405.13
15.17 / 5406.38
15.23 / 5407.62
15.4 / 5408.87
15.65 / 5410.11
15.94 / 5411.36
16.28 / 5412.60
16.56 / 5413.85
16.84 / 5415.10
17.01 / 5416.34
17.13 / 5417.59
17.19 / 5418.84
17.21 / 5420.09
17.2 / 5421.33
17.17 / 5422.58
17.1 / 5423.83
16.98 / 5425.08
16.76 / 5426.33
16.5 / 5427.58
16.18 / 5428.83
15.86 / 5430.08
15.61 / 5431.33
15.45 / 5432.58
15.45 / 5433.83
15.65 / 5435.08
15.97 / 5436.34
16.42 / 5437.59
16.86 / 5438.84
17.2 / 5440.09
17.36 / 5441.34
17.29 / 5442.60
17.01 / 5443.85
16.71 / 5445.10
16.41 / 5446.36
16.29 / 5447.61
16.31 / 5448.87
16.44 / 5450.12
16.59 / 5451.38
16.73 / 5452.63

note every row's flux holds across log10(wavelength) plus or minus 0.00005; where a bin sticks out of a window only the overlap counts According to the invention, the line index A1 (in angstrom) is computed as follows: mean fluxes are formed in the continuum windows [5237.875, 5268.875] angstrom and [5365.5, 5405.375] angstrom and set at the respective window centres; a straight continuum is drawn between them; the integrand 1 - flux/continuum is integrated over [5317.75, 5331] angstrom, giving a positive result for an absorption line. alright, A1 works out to 0.3 angstrom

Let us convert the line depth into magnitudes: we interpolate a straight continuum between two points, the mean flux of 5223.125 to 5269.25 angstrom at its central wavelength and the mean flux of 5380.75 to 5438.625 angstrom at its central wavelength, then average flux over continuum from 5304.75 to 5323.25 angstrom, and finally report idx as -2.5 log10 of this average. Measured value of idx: -0.09 mag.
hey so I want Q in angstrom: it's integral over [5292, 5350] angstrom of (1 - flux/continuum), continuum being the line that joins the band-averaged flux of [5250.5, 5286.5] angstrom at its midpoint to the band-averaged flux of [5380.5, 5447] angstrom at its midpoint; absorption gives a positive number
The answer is -3.0 angstrom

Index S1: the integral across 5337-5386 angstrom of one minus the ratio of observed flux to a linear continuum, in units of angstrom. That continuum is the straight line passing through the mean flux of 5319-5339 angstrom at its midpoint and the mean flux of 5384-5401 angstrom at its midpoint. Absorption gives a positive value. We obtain -2.1 angstrom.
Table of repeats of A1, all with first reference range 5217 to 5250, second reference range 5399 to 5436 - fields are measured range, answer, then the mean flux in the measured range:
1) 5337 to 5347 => -0.29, 16.6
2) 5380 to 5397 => -0.54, 16.7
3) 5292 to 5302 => 0.02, 16.1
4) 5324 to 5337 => 0.44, 15.6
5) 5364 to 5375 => -0.02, 16.2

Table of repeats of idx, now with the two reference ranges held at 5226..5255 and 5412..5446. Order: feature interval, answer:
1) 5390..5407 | 0.05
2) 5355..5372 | -0.04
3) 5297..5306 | 0.01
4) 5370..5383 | 0.01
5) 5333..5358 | -0.03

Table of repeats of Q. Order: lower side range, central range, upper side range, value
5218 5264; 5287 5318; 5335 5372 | -0.7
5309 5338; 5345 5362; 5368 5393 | -0.9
